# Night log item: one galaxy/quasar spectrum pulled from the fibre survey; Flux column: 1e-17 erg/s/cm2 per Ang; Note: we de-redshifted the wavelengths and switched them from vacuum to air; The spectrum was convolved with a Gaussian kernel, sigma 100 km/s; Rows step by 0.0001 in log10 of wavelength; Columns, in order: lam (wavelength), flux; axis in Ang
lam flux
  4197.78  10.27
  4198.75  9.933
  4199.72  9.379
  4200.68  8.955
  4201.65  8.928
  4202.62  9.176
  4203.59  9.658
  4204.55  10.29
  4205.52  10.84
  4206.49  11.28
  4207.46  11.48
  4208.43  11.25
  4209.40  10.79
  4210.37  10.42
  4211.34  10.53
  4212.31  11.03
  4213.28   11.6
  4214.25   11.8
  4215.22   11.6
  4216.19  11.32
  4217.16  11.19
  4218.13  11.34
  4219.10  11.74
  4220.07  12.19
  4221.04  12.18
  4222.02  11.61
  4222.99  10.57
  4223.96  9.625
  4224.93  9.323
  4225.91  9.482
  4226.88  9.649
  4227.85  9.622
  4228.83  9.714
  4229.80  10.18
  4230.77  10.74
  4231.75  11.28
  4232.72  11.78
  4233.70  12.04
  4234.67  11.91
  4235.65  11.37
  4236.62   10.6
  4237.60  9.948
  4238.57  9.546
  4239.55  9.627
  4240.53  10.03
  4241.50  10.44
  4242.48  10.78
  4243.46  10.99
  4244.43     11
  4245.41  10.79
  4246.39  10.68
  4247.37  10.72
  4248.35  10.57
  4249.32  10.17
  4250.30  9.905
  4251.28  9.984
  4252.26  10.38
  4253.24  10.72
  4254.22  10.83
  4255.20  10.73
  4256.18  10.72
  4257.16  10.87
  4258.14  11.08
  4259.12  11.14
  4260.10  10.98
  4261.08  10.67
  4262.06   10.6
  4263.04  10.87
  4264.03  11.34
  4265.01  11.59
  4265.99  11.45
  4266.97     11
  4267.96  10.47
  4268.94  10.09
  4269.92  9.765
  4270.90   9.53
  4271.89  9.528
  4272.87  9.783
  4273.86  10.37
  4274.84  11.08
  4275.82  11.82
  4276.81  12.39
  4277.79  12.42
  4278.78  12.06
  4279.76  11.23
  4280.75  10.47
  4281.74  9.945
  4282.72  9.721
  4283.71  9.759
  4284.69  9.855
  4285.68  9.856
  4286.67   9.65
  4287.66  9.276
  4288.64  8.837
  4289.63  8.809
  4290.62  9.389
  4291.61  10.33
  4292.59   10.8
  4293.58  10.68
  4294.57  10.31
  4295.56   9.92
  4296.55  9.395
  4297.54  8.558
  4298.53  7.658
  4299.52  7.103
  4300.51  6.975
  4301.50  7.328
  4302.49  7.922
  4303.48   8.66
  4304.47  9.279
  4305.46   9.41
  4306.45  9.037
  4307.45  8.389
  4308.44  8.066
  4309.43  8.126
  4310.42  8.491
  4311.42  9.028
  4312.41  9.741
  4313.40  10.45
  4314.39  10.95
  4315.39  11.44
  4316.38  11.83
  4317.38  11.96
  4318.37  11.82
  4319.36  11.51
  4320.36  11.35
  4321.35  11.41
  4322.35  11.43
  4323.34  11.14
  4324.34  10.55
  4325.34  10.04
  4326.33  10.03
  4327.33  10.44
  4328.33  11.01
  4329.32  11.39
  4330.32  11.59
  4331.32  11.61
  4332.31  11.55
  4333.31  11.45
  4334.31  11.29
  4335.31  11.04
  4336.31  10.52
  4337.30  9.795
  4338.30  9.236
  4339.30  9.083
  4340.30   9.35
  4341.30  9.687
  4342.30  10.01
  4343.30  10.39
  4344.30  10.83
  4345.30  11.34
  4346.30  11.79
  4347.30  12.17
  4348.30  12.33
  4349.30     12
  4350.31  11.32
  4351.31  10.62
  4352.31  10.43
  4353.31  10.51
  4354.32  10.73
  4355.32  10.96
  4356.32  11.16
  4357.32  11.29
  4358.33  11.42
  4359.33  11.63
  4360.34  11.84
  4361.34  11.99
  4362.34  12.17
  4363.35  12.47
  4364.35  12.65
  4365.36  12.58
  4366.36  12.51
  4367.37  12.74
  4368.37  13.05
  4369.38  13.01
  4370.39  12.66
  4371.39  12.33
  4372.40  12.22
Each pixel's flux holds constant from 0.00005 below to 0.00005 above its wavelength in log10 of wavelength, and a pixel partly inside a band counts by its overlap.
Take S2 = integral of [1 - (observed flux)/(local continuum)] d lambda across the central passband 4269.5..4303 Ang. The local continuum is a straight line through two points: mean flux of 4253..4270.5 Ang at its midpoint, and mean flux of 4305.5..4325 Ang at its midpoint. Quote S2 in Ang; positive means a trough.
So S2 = 2.61 Ang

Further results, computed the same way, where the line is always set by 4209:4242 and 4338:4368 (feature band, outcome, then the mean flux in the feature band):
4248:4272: 0.66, 10.6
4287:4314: 5.11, 8.98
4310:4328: 0.60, 10.8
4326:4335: 0.01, 11.2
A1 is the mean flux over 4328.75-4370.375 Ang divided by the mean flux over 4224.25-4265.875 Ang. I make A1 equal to 1.1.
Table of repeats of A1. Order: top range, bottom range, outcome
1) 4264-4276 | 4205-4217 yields 0.95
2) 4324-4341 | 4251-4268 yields 0.97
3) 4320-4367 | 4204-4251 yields 1.03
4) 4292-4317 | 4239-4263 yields 0.87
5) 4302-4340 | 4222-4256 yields 0.98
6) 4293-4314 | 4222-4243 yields 0.84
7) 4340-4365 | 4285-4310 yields 1.26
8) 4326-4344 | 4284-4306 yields 1.16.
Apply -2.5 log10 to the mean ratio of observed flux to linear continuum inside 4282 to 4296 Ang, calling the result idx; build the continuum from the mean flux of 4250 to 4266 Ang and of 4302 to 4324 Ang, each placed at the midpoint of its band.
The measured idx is 0.06 mag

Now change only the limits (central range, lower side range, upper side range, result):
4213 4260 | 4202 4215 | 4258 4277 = 0.00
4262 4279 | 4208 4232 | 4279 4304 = -0.12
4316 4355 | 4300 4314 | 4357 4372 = -0.05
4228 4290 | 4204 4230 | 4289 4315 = -0.07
